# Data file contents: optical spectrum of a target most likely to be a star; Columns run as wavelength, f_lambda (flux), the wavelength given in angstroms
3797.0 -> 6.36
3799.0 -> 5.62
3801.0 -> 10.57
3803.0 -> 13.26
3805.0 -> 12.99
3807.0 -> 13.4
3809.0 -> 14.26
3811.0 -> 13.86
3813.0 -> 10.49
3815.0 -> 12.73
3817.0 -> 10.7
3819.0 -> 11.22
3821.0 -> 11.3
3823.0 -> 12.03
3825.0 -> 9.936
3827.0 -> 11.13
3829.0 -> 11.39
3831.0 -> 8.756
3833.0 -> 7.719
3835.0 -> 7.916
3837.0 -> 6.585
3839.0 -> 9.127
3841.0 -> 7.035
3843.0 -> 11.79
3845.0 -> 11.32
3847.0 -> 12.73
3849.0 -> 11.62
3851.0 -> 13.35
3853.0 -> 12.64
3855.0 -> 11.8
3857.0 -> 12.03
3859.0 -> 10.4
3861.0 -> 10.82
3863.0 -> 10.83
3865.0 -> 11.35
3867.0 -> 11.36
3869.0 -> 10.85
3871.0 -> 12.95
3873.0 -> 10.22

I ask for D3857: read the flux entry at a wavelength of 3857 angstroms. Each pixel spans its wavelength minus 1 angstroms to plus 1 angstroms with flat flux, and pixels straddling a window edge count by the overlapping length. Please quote 12.03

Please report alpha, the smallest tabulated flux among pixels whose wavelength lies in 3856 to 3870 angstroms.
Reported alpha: 10.4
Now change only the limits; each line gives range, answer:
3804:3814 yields 10.49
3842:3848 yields 11.32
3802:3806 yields 12.99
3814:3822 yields 10.7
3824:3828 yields 9.936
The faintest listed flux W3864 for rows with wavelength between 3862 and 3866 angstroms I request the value 10.83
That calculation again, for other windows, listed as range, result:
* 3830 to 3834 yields 7.719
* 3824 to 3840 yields 6.585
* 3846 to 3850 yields 11.62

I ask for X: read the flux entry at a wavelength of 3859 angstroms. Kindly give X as 10.4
